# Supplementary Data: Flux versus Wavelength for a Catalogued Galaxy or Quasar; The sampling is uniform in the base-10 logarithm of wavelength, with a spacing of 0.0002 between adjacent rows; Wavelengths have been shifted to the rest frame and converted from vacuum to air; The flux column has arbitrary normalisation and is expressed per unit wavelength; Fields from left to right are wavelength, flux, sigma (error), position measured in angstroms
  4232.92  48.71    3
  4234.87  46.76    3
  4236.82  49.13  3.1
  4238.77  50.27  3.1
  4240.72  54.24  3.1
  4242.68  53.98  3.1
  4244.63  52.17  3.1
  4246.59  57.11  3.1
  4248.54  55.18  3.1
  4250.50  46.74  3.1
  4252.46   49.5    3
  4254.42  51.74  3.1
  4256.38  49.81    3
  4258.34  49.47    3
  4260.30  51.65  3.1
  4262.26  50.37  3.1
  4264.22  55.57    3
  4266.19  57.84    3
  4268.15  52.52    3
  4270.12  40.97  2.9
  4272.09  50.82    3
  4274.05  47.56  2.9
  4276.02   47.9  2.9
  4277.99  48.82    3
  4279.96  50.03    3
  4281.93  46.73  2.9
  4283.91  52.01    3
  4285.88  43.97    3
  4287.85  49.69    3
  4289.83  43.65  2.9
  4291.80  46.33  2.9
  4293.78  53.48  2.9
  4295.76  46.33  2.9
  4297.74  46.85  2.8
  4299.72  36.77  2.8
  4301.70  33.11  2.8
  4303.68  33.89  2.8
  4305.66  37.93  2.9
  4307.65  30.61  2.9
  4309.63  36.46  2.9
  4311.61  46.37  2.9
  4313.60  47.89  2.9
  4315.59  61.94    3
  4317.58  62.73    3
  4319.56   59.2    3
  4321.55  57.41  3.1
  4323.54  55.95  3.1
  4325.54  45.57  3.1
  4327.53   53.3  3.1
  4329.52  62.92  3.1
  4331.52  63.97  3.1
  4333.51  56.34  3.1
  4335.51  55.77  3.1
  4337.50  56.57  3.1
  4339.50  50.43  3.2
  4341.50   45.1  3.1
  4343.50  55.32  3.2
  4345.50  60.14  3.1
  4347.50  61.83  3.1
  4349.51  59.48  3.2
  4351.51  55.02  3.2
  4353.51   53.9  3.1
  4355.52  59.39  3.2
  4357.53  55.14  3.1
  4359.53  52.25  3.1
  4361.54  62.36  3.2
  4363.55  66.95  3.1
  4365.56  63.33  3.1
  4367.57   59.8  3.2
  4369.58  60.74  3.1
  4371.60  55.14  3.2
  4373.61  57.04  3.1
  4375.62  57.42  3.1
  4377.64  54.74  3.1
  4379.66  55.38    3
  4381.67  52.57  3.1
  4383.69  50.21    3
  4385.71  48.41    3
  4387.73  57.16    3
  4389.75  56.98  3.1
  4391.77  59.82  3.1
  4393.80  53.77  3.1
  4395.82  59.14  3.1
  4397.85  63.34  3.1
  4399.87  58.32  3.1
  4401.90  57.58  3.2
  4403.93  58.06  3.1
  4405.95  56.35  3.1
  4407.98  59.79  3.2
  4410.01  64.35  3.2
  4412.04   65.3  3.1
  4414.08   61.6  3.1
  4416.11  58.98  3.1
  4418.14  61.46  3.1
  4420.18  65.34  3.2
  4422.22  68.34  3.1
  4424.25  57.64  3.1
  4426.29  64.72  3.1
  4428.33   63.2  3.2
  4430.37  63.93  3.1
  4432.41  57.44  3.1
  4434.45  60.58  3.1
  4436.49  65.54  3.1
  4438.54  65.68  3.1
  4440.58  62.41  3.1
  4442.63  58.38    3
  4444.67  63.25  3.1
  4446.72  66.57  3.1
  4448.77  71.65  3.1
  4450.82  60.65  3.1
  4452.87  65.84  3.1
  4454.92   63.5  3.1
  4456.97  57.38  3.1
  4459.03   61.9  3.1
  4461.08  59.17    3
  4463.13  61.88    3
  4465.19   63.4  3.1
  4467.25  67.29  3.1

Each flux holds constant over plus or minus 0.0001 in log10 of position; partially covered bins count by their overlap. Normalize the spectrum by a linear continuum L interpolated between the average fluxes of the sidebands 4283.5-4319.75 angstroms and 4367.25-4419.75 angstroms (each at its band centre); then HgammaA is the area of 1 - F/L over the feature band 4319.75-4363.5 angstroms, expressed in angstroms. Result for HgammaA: -4.83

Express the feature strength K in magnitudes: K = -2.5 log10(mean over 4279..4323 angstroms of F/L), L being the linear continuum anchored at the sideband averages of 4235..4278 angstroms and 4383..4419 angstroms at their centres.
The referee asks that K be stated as 0.146 mag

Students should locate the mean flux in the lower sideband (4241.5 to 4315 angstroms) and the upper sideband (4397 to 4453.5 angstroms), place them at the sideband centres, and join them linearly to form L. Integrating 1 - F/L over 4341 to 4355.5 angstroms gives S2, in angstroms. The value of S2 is -0.51 angstroms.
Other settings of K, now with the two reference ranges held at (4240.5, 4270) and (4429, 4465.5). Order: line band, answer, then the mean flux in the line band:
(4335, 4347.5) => 0.05 mag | 54.5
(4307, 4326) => 0.09 mag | 50.9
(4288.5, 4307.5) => 0.29 mag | 41.6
